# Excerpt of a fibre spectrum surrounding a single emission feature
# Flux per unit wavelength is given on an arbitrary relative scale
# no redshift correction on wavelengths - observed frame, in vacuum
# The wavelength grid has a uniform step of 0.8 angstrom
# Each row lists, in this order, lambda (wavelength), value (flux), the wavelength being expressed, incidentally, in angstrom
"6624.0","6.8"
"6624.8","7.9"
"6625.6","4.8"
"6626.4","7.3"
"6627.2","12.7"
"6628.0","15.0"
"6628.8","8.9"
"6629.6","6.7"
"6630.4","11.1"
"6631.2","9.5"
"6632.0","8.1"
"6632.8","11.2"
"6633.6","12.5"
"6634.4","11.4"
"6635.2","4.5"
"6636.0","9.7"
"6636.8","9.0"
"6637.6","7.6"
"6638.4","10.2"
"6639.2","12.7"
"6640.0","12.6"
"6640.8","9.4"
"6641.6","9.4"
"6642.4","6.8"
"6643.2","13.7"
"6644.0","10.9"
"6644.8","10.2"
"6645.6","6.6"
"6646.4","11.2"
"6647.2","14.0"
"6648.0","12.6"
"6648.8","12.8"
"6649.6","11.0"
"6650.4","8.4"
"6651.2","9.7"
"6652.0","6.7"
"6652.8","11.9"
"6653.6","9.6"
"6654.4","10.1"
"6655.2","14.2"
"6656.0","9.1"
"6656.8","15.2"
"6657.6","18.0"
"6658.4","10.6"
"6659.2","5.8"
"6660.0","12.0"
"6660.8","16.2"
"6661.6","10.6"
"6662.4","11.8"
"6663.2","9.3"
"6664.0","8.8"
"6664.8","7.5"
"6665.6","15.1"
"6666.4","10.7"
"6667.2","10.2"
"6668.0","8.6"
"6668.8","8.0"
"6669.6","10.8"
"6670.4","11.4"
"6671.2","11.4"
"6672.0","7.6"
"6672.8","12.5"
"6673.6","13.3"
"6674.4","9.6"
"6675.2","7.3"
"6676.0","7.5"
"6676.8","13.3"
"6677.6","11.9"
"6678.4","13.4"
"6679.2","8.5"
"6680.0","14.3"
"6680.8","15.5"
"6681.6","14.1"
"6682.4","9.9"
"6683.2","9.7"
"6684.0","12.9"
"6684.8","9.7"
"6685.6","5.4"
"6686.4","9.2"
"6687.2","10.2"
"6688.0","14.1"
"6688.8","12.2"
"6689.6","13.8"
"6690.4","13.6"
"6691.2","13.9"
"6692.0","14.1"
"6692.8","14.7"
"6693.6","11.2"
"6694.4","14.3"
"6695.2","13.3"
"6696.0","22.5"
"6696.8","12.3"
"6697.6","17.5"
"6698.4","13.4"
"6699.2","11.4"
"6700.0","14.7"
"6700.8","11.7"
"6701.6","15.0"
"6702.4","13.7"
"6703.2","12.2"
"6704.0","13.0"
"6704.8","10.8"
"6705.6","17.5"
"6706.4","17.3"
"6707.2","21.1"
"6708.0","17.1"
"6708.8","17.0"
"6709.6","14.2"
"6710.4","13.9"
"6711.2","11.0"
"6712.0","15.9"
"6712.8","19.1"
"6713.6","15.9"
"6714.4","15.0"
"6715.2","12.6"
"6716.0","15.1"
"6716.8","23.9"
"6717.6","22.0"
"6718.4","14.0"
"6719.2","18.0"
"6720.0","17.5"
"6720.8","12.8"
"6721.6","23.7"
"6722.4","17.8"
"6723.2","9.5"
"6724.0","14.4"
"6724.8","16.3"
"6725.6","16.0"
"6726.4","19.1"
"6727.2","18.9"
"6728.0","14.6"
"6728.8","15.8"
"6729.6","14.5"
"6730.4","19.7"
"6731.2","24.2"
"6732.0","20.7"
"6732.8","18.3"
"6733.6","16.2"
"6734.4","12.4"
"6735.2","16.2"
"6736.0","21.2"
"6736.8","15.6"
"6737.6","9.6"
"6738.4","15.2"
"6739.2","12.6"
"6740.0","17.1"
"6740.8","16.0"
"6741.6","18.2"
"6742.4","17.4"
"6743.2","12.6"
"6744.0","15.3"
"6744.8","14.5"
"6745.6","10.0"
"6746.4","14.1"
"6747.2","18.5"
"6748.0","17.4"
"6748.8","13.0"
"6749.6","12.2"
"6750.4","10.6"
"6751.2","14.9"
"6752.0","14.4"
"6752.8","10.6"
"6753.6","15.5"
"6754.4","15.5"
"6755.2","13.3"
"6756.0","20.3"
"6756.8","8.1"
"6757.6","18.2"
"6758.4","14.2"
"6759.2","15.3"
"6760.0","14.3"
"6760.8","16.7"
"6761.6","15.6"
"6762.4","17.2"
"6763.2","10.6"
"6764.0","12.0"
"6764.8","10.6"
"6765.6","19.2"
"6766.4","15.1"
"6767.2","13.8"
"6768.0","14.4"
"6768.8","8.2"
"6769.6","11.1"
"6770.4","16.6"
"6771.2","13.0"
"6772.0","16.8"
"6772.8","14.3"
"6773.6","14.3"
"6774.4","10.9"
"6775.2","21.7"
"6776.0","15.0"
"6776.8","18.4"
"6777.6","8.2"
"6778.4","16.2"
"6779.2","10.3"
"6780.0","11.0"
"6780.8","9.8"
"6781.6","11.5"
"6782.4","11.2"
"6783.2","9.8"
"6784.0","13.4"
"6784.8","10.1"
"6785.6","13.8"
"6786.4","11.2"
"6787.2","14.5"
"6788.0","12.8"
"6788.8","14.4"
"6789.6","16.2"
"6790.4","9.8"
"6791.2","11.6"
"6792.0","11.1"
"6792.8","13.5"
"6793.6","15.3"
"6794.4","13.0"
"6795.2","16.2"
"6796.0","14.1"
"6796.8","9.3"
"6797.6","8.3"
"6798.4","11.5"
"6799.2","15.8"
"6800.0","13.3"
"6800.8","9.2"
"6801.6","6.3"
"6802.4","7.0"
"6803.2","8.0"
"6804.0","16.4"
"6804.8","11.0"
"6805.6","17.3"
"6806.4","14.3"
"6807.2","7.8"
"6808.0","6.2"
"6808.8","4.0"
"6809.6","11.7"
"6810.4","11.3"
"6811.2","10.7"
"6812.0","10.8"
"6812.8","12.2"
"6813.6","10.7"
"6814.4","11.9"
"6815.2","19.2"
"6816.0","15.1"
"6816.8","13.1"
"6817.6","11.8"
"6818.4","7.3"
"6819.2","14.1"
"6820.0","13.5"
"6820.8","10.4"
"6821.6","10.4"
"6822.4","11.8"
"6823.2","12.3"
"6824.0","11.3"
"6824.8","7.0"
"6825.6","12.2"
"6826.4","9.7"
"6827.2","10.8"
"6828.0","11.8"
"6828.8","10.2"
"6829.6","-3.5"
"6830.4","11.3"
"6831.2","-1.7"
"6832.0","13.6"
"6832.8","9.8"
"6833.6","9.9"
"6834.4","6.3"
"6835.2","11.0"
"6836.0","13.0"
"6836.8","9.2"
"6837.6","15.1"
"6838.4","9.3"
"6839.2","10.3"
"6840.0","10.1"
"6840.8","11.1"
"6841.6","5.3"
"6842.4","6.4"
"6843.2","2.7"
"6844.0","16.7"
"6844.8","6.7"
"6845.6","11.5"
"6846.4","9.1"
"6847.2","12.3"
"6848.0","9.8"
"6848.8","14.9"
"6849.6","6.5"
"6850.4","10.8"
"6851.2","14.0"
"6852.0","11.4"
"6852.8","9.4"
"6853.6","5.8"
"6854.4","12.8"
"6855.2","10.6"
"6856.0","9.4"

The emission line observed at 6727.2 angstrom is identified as Mg II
